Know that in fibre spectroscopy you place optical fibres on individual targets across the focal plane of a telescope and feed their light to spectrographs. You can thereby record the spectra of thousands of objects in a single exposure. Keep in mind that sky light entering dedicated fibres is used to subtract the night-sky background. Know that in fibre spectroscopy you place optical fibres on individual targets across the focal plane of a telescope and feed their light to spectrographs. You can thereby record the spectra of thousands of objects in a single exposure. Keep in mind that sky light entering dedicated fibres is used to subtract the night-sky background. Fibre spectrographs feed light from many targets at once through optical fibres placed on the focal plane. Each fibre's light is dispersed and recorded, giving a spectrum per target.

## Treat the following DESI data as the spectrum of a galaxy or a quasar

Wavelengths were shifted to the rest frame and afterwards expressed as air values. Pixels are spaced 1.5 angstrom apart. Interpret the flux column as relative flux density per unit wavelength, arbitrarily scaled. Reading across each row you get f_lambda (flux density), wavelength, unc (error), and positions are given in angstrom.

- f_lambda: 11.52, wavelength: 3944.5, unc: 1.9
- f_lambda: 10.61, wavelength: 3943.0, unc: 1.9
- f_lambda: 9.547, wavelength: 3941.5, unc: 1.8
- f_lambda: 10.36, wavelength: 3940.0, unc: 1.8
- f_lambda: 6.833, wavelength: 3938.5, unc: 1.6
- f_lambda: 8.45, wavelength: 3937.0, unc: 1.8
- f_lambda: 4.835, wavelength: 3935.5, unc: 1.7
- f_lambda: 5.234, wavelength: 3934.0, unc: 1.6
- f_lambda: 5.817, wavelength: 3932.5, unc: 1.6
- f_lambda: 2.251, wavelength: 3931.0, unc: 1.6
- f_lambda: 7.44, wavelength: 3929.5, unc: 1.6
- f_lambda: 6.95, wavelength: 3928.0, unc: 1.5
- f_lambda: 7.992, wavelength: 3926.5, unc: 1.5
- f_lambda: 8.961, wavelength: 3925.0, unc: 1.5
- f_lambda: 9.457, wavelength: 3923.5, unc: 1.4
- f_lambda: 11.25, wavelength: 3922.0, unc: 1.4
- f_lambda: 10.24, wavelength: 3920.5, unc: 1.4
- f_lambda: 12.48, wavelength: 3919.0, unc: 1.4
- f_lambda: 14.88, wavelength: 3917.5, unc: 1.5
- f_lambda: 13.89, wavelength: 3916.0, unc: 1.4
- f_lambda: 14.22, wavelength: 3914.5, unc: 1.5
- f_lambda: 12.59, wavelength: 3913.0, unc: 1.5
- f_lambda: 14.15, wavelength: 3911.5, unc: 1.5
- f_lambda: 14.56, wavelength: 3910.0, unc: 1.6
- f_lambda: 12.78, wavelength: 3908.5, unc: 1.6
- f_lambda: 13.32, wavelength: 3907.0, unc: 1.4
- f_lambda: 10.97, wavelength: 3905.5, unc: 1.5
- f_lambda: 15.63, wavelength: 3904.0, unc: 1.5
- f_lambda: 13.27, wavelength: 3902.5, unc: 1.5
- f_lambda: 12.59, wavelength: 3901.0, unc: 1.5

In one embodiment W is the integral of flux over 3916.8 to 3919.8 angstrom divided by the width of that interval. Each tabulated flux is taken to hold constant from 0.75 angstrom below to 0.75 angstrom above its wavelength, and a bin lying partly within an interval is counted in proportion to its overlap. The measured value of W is 13.6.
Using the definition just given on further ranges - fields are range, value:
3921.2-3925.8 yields 9.87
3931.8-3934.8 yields 5.51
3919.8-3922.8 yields 10.7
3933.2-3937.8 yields 6.18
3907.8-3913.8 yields 13.5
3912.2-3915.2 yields 13.4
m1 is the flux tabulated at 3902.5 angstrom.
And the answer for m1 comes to 13.27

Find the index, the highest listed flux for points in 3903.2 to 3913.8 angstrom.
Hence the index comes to 15.63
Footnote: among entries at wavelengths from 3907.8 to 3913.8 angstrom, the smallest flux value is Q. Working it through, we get 12.59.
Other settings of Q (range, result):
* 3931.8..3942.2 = 4.835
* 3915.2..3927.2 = 7.992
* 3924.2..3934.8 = 2.251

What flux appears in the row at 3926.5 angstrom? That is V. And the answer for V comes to 7.992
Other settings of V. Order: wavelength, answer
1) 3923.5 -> 9.457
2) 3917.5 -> 14.88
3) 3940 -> 10.36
